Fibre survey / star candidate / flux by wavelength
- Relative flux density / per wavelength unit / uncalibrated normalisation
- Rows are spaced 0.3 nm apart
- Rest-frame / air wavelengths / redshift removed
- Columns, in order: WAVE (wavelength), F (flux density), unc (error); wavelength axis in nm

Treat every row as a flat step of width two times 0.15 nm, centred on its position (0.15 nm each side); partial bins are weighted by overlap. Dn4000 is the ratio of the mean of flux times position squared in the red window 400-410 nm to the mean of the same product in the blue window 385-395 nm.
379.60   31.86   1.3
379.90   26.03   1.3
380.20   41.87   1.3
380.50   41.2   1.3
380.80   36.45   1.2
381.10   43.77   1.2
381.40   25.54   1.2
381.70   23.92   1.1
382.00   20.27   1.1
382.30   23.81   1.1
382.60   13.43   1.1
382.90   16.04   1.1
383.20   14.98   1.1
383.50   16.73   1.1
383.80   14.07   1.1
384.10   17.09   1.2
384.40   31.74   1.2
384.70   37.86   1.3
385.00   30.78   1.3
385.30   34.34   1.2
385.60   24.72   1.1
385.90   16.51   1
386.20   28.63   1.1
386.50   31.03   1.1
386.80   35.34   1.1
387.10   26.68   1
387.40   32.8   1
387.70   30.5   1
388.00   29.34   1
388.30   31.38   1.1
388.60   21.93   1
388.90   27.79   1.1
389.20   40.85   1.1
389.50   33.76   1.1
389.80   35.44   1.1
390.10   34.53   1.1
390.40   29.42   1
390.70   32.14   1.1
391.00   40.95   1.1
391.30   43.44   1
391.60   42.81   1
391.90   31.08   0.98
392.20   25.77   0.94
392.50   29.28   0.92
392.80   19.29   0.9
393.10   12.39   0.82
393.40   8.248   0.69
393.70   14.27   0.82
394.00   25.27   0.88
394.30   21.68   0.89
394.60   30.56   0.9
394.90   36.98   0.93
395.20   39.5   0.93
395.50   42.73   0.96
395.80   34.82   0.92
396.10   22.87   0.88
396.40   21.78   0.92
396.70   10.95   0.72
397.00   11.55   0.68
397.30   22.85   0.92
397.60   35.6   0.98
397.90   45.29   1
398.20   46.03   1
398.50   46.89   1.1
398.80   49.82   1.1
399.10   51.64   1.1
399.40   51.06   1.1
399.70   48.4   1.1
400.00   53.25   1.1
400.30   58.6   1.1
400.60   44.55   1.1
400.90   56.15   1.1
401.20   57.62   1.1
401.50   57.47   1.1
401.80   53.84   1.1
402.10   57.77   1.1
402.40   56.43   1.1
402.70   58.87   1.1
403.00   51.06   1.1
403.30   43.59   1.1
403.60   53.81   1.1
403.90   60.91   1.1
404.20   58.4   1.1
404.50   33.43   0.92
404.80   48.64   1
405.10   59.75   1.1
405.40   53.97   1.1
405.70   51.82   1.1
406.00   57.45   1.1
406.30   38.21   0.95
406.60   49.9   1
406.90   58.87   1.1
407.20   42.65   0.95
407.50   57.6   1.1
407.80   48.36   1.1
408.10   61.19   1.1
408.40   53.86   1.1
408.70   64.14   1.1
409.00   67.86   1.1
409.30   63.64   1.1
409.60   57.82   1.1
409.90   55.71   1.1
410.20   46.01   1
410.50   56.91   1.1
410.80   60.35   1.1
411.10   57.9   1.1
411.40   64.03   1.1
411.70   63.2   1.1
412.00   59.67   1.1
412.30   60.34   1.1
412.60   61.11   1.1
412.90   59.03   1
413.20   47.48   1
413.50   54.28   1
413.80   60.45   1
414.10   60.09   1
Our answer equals 2.0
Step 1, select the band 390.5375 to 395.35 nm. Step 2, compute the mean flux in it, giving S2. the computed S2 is 28.4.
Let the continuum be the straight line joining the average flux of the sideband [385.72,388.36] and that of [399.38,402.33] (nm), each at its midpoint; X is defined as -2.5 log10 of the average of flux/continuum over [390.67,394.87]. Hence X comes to 0.39 mag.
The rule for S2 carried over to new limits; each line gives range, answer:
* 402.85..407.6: 51.2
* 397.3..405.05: 50.7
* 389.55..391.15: 34.5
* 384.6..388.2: 29.8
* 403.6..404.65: 51.3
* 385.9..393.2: 30.9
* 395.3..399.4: 34.8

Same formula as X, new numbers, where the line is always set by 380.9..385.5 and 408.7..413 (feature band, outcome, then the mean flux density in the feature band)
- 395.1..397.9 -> 0.43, 27.7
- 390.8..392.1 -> -0.11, 38.8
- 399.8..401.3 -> -0.16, 53.7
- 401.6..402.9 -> -0.16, 56.5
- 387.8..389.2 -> 0.07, 29.1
